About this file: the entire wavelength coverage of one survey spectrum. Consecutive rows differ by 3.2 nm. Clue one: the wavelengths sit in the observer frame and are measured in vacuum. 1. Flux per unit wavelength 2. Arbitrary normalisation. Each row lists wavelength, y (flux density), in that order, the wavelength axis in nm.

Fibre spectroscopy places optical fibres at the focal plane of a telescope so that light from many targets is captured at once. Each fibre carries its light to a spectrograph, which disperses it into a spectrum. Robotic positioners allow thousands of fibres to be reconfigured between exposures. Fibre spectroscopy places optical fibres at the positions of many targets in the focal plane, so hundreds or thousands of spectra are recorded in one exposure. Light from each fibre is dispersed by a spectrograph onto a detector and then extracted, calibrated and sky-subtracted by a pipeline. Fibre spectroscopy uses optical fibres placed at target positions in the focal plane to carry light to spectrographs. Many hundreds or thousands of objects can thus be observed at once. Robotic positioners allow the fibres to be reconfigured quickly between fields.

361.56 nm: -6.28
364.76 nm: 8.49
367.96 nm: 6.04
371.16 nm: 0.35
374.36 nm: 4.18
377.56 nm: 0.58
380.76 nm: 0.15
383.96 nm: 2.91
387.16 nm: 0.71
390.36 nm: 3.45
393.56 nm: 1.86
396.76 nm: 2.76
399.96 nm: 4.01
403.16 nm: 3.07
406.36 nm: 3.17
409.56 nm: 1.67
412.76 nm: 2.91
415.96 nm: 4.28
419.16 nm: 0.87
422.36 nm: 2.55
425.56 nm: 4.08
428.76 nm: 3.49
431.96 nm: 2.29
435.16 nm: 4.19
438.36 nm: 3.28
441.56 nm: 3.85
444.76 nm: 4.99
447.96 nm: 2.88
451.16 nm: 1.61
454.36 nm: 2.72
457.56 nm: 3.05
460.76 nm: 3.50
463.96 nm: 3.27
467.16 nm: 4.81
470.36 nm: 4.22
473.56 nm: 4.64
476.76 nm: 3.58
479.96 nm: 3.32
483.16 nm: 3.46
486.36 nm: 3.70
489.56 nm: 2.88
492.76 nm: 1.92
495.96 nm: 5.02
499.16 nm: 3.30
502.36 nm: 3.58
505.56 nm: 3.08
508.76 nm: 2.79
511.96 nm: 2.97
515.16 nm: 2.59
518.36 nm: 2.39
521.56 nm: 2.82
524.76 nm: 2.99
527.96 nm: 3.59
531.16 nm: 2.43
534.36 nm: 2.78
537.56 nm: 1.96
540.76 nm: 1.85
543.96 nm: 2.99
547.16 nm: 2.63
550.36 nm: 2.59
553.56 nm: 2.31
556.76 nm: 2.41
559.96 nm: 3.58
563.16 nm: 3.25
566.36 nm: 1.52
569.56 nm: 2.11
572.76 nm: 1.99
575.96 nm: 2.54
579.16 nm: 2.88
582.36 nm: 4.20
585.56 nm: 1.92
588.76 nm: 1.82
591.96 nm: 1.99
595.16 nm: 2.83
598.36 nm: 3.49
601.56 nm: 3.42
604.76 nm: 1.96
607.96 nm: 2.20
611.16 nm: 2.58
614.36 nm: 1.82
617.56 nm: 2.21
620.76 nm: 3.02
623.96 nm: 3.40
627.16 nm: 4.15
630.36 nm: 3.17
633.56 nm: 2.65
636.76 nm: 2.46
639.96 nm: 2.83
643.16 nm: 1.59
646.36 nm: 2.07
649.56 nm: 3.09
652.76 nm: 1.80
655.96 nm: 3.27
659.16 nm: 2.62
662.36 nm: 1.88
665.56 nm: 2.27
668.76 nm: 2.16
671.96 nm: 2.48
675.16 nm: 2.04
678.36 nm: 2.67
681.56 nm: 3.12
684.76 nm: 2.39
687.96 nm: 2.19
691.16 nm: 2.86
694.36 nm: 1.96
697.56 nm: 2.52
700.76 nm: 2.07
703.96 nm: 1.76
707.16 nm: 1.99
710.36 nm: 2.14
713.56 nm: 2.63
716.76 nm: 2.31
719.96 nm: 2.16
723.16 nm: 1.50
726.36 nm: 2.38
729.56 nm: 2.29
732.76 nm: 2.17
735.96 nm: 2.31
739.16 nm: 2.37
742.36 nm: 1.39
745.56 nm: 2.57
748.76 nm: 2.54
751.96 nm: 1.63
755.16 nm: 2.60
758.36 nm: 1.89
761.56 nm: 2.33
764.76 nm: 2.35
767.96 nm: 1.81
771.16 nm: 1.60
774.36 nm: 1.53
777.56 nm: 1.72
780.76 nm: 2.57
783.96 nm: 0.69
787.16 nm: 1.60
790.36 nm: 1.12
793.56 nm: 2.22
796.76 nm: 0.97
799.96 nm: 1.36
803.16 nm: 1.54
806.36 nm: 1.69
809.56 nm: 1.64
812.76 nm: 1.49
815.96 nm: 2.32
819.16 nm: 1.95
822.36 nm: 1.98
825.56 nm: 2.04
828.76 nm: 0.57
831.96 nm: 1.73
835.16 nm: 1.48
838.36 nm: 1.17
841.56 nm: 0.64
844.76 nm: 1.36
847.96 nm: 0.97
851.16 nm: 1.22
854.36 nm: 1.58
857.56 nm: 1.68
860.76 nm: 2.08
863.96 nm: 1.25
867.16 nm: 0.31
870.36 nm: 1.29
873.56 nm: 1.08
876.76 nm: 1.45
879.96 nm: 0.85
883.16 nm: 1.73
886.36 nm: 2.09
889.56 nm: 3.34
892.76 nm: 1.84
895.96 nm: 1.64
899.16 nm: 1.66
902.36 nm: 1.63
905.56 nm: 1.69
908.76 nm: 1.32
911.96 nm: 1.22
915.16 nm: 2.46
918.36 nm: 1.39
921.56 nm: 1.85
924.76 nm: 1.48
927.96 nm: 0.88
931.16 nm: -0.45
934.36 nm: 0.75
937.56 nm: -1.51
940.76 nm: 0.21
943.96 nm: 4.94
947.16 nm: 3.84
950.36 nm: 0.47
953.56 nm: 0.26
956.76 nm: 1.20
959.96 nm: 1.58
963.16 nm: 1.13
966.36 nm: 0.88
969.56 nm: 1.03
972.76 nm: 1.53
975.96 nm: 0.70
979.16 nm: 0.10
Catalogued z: 0.11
